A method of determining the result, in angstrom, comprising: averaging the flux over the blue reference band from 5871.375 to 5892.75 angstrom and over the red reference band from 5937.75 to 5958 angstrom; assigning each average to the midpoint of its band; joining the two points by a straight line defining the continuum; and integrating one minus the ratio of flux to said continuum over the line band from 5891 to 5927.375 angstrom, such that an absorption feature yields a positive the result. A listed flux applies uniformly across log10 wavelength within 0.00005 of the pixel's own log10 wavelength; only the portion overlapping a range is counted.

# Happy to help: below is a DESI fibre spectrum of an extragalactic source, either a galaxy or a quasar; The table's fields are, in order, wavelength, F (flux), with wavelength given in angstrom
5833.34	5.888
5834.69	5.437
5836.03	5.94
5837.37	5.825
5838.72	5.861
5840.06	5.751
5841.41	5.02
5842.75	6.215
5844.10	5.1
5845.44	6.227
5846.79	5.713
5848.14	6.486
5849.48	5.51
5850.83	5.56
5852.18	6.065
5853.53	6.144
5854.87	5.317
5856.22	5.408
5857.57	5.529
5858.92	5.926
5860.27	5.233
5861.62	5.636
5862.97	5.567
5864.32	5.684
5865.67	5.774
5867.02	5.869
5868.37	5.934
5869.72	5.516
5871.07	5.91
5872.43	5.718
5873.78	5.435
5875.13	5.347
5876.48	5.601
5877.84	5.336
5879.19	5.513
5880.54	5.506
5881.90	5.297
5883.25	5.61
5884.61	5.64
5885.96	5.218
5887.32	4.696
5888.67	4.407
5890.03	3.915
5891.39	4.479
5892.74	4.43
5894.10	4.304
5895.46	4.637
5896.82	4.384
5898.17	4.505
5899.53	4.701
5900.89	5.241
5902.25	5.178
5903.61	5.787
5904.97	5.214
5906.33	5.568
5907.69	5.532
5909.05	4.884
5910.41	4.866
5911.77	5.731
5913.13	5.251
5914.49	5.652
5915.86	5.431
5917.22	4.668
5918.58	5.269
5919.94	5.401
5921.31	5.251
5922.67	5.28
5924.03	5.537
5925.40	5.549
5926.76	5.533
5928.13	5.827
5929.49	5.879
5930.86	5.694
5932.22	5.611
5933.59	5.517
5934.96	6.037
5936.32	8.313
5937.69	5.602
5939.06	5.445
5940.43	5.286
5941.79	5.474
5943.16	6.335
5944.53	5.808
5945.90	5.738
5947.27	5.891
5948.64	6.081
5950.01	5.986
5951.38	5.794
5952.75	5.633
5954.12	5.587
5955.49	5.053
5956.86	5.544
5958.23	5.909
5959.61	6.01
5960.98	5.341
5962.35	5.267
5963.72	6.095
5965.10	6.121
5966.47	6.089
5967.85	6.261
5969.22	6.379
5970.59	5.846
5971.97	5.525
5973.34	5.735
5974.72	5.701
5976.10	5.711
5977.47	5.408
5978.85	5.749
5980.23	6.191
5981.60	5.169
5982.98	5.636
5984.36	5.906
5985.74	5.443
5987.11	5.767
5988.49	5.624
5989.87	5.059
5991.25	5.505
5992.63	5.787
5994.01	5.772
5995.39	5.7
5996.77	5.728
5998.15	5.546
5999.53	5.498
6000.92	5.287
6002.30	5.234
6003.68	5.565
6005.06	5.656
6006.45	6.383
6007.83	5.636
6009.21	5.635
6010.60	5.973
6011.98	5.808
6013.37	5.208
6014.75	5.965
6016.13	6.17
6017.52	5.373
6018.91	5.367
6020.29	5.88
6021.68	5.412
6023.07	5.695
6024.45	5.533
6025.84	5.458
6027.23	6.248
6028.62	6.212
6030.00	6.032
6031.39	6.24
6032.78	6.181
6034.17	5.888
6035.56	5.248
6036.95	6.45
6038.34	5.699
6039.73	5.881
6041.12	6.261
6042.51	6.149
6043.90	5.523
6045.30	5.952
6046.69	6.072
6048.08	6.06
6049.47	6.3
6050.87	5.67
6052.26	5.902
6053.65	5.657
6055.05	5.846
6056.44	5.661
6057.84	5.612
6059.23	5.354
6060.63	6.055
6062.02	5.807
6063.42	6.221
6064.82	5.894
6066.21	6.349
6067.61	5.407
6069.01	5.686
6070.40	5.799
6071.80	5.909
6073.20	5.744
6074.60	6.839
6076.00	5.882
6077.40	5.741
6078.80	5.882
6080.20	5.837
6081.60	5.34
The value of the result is 1.8 angstrom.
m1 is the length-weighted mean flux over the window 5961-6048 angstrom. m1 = 5.77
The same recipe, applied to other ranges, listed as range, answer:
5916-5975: 5.74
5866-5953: 5.42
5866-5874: 5.75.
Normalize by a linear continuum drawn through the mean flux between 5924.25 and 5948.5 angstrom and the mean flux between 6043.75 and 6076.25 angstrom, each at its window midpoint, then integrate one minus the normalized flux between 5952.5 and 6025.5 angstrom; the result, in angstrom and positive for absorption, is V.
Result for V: 2.3 angstrom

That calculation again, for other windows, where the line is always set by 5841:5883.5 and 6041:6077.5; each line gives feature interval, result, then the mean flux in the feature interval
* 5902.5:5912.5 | 0.61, 5.36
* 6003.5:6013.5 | 0.11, 5.77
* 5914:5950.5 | 0.21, 5.71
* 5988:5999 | 0.43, 5.59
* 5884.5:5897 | 2.45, 4.57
